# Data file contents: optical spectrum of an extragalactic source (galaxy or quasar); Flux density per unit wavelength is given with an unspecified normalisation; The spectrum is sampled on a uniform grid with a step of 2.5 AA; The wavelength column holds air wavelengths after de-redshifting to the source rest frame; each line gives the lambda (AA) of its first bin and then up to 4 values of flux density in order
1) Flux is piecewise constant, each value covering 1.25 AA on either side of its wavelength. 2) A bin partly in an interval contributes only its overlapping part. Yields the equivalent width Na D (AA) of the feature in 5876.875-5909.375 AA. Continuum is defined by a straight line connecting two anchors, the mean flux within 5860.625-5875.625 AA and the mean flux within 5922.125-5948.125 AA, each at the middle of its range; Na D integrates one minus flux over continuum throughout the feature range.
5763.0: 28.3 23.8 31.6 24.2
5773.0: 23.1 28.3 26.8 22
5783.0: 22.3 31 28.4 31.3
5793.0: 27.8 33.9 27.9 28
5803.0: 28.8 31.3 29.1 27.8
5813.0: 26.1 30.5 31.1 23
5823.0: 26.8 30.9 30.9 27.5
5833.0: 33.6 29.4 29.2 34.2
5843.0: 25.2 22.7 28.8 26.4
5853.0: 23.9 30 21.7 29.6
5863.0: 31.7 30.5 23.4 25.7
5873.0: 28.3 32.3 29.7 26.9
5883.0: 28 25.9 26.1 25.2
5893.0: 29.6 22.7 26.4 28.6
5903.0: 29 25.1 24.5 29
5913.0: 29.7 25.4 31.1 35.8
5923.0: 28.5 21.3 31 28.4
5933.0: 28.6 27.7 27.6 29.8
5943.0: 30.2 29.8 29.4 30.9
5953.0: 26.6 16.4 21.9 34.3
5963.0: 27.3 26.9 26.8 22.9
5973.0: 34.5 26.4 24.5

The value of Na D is 1.9 AA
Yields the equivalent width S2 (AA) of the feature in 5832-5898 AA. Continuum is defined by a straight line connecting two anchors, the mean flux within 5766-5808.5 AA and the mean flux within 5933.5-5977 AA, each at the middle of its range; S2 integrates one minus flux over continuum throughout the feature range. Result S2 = 0.2 AA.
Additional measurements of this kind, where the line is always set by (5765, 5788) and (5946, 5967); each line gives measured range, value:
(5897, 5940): -2.37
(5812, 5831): -1.54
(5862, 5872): -0.48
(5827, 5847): -2.06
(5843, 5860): 0.43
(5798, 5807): -1.01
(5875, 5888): -0.78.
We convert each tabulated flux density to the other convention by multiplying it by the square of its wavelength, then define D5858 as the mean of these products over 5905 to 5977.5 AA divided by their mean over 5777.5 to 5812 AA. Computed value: 1.0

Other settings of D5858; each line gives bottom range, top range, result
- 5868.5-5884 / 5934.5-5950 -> 1.06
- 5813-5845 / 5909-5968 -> 1.00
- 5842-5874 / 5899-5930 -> 1.08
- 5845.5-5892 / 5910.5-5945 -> 1.08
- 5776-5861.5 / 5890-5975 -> 1.02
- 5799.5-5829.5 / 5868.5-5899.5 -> 0.97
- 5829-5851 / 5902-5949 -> 1.02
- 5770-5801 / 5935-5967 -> 1.07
